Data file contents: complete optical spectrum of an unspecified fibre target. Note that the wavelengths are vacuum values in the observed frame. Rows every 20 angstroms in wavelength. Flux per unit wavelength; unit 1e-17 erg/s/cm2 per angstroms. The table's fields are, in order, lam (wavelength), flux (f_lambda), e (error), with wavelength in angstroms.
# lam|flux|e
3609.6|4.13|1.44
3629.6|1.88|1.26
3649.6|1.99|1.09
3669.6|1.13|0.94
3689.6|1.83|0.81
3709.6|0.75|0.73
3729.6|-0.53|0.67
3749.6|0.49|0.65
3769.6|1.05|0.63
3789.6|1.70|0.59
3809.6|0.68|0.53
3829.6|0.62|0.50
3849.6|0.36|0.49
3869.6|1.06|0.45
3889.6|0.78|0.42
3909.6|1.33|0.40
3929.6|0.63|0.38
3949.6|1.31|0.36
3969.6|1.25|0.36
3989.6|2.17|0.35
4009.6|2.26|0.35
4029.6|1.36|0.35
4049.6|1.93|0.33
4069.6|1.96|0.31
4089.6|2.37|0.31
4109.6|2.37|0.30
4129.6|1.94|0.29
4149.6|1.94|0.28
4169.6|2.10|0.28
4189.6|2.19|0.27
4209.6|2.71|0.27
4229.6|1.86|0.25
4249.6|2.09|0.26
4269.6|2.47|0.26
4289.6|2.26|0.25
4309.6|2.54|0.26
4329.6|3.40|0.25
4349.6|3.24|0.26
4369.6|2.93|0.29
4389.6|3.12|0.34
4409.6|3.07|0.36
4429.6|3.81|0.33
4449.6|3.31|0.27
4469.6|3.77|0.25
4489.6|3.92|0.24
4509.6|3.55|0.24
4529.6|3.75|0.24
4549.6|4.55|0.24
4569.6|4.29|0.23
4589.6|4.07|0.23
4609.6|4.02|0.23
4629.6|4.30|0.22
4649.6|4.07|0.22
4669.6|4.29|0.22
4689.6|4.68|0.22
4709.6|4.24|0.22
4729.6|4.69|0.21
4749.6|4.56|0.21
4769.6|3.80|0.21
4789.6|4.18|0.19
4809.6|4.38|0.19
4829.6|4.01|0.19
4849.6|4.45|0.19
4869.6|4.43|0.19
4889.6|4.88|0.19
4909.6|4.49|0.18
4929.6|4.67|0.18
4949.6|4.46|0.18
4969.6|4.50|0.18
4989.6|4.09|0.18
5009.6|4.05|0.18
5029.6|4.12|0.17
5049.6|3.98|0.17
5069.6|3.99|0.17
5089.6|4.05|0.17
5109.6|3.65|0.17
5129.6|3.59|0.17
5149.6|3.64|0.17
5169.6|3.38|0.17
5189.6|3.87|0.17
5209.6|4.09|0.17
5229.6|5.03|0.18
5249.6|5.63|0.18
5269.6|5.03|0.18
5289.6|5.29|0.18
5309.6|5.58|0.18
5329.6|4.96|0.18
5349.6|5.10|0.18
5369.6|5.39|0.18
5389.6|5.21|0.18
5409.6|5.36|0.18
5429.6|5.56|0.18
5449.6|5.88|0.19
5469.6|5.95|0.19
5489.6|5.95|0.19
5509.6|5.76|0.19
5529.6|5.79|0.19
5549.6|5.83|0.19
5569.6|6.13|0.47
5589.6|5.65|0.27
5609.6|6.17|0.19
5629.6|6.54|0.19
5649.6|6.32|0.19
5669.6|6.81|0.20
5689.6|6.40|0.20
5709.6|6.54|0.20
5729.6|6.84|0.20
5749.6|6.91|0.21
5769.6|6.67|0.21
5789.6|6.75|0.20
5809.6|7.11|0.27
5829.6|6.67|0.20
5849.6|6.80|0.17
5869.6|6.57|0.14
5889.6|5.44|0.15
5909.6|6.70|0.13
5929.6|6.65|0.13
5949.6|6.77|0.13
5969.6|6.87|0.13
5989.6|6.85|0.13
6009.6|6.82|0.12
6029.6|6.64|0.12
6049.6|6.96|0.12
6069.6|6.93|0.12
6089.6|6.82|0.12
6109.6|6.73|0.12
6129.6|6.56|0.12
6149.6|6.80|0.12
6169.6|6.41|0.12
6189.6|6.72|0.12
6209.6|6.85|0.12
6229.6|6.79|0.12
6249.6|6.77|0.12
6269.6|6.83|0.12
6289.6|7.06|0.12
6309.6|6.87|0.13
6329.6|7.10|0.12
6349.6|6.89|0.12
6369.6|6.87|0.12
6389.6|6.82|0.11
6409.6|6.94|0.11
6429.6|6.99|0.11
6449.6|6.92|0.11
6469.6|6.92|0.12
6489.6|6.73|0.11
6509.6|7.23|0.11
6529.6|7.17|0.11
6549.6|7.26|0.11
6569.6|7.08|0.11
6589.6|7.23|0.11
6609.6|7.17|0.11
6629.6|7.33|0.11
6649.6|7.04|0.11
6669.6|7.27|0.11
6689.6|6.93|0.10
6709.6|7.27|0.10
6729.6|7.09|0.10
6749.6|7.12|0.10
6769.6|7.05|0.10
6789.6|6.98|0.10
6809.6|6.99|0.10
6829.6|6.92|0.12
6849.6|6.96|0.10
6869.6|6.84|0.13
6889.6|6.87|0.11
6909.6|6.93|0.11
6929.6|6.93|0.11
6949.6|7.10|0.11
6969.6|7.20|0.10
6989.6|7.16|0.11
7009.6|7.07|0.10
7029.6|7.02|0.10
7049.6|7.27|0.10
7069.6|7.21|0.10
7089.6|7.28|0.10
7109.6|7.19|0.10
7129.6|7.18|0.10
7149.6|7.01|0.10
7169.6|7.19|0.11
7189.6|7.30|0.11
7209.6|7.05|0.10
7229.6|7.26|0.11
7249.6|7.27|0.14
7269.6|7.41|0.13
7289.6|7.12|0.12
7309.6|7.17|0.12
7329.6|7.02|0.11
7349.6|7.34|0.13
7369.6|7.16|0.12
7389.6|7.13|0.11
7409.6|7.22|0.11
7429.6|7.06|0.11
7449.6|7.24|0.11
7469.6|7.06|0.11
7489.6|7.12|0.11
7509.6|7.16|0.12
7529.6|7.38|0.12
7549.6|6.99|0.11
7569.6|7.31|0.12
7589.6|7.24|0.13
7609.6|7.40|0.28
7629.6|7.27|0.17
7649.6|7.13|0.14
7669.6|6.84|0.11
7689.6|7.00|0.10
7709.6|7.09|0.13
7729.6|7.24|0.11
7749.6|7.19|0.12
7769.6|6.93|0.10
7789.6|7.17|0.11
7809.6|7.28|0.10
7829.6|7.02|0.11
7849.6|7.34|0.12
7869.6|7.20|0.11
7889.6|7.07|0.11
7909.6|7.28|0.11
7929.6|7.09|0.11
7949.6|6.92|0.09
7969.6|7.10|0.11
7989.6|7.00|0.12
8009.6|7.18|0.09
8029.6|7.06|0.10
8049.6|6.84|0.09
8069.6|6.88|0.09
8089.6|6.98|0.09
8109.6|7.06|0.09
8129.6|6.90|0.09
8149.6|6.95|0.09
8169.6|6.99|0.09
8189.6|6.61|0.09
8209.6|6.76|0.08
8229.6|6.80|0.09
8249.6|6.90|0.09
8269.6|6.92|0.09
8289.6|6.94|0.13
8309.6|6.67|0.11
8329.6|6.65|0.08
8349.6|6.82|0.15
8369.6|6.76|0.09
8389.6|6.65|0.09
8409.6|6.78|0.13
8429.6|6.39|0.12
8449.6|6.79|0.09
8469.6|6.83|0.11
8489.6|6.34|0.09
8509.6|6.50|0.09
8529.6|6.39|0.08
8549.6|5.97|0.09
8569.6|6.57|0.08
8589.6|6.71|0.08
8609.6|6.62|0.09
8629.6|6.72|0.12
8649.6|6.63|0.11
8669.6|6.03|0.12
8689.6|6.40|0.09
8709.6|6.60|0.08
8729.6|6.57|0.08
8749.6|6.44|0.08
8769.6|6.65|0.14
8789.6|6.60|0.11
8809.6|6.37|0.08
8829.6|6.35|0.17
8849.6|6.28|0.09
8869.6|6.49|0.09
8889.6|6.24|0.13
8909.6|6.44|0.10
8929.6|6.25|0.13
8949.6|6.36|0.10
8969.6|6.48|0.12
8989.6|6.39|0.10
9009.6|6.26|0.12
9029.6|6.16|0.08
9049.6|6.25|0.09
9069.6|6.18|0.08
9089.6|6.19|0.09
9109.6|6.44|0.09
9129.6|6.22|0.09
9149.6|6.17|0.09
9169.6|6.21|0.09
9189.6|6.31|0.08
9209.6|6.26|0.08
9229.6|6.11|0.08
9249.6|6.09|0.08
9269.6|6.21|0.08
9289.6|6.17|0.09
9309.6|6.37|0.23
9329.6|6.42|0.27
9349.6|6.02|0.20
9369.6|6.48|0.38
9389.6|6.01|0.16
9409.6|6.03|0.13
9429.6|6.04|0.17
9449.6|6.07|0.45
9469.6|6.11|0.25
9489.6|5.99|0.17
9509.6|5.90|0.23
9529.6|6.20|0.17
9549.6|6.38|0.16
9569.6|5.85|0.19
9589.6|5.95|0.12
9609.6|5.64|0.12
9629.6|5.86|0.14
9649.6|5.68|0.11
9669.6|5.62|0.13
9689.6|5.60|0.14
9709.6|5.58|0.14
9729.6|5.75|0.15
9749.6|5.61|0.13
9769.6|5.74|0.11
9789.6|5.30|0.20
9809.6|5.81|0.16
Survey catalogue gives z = 0.000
